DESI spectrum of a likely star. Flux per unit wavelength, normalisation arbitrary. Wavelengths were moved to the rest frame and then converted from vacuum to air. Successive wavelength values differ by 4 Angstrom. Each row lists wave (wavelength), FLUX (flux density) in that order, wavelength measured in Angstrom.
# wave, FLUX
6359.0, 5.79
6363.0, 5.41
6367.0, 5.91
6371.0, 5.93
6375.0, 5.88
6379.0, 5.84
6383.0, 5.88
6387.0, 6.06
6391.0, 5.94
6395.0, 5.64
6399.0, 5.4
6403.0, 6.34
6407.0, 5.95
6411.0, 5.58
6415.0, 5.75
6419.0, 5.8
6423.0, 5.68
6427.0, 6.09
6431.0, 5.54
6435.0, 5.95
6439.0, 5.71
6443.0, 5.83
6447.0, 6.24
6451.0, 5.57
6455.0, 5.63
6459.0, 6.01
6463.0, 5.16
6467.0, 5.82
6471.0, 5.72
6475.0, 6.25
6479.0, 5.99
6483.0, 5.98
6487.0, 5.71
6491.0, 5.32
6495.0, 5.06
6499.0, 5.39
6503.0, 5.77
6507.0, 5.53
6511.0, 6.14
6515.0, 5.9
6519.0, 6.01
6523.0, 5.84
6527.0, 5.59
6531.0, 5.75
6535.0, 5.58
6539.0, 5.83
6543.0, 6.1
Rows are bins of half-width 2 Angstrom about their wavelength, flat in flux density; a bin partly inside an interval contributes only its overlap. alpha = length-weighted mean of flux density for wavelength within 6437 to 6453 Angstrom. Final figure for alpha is 5.84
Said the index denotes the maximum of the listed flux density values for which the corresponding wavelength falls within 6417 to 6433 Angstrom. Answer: 6.09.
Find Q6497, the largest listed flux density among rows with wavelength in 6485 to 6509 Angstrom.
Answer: 5.77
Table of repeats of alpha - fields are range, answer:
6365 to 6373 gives 5.92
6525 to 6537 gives 5.64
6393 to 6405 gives 5.79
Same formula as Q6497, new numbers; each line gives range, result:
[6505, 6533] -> 6.14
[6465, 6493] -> 6.25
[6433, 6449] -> 6.24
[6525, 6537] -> 5.75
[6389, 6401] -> 5.94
